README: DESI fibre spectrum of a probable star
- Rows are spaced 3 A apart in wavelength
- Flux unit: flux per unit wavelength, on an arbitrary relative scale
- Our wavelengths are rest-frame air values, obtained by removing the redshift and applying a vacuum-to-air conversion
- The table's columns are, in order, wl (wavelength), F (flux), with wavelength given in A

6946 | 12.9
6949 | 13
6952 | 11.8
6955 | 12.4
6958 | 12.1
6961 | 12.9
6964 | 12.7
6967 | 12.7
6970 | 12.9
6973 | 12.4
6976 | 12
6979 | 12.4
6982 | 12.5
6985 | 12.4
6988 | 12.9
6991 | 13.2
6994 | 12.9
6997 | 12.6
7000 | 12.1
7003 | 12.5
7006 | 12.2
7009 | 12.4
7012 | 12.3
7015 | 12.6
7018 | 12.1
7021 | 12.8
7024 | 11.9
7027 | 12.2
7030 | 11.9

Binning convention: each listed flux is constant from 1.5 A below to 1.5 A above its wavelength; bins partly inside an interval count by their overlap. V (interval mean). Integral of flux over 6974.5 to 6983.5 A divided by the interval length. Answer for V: 12.3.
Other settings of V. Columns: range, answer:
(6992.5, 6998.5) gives 12.8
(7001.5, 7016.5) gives 12.4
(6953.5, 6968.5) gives 12.6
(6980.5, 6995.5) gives 12.8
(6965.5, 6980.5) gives 12.5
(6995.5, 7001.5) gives 12.3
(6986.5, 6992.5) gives 13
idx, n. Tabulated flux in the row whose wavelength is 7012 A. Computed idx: 12.3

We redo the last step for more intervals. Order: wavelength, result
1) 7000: 12.1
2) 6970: 12.9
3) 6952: 11.8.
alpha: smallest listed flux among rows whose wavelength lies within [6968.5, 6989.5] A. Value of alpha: 12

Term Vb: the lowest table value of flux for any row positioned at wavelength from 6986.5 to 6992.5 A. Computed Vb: 12.9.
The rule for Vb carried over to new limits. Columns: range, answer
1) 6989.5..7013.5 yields 12.1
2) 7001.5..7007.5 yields 12.2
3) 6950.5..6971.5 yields 11.8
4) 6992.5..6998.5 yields 12.6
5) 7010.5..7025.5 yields 11.9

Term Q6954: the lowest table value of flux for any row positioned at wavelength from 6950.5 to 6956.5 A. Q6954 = 11.8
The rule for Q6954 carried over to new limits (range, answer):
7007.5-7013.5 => 12.3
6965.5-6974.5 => 12.4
